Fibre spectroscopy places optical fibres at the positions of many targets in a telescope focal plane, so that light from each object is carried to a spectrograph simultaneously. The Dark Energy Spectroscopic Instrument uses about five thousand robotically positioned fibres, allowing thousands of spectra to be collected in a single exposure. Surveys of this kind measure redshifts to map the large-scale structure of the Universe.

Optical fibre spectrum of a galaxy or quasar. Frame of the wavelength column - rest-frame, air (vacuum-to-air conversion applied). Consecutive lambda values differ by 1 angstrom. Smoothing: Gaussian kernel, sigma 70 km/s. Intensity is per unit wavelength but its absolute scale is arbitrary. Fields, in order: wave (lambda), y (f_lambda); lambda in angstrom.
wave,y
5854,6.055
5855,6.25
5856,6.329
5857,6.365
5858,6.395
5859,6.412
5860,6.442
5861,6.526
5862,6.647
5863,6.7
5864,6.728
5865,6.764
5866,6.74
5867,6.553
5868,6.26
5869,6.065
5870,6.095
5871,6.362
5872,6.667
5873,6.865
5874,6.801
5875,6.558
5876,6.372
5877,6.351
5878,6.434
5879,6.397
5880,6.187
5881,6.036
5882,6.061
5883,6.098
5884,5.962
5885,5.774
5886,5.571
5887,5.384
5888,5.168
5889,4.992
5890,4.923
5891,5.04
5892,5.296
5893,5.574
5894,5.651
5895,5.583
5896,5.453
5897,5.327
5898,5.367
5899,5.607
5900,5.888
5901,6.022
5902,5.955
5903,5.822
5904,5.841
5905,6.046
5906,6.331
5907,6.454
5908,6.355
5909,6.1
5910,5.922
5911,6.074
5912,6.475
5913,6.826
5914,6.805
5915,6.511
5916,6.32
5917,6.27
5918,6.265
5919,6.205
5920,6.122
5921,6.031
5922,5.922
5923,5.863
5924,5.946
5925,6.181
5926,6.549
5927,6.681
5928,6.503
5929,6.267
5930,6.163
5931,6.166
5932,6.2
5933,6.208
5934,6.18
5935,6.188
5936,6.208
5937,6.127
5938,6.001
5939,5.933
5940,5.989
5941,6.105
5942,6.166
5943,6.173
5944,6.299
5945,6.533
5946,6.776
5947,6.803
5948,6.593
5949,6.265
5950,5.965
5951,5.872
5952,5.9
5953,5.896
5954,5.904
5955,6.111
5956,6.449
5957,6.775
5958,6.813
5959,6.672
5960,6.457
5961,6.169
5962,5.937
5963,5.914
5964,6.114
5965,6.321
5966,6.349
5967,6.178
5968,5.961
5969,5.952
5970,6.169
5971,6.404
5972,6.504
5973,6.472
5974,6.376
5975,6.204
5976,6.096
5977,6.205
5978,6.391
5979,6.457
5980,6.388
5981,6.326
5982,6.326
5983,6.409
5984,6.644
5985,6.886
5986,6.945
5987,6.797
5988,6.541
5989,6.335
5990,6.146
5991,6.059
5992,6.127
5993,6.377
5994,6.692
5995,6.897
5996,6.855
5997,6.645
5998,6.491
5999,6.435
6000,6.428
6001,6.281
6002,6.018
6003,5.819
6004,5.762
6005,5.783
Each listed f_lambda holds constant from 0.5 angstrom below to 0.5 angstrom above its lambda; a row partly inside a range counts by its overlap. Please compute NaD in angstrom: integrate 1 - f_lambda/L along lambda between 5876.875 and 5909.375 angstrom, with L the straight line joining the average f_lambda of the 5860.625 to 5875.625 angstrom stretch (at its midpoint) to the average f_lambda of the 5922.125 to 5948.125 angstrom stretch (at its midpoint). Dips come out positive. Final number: 3.3 angstrom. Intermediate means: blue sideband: 6.55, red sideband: 6.25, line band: 5.78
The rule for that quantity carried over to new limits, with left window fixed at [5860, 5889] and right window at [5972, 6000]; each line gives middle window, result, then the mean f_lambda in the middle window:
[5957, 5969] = 0.29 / 6.27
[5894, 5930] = 1.31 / 6.11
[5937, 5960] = 0.45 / 6.27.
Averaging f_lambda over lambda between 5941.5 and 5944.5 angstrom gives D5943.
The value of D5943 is 6.21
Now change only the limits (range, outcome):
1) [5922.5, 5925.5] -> 6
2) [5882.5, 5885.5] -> 5.94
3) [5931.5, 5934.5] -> 6.2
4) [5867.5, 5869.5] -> 6.16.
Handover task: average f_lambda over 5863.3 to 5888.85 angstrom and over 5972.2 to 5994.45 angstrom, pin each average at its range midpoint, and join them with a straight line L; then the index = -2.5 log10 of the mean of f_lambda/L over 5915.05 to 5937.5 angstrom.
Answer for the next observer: 0.02 mag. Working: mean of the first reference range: 6.24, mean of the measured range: 6.21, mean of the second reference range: 6.42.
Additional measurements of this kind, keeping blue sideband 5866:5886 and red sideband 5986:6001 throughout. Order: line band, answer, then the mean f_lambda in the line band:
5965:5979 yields 0.03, 6.26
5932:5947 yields 0.03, 6.23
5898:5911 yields 0.06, 6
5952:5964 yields 0.03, 6.26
